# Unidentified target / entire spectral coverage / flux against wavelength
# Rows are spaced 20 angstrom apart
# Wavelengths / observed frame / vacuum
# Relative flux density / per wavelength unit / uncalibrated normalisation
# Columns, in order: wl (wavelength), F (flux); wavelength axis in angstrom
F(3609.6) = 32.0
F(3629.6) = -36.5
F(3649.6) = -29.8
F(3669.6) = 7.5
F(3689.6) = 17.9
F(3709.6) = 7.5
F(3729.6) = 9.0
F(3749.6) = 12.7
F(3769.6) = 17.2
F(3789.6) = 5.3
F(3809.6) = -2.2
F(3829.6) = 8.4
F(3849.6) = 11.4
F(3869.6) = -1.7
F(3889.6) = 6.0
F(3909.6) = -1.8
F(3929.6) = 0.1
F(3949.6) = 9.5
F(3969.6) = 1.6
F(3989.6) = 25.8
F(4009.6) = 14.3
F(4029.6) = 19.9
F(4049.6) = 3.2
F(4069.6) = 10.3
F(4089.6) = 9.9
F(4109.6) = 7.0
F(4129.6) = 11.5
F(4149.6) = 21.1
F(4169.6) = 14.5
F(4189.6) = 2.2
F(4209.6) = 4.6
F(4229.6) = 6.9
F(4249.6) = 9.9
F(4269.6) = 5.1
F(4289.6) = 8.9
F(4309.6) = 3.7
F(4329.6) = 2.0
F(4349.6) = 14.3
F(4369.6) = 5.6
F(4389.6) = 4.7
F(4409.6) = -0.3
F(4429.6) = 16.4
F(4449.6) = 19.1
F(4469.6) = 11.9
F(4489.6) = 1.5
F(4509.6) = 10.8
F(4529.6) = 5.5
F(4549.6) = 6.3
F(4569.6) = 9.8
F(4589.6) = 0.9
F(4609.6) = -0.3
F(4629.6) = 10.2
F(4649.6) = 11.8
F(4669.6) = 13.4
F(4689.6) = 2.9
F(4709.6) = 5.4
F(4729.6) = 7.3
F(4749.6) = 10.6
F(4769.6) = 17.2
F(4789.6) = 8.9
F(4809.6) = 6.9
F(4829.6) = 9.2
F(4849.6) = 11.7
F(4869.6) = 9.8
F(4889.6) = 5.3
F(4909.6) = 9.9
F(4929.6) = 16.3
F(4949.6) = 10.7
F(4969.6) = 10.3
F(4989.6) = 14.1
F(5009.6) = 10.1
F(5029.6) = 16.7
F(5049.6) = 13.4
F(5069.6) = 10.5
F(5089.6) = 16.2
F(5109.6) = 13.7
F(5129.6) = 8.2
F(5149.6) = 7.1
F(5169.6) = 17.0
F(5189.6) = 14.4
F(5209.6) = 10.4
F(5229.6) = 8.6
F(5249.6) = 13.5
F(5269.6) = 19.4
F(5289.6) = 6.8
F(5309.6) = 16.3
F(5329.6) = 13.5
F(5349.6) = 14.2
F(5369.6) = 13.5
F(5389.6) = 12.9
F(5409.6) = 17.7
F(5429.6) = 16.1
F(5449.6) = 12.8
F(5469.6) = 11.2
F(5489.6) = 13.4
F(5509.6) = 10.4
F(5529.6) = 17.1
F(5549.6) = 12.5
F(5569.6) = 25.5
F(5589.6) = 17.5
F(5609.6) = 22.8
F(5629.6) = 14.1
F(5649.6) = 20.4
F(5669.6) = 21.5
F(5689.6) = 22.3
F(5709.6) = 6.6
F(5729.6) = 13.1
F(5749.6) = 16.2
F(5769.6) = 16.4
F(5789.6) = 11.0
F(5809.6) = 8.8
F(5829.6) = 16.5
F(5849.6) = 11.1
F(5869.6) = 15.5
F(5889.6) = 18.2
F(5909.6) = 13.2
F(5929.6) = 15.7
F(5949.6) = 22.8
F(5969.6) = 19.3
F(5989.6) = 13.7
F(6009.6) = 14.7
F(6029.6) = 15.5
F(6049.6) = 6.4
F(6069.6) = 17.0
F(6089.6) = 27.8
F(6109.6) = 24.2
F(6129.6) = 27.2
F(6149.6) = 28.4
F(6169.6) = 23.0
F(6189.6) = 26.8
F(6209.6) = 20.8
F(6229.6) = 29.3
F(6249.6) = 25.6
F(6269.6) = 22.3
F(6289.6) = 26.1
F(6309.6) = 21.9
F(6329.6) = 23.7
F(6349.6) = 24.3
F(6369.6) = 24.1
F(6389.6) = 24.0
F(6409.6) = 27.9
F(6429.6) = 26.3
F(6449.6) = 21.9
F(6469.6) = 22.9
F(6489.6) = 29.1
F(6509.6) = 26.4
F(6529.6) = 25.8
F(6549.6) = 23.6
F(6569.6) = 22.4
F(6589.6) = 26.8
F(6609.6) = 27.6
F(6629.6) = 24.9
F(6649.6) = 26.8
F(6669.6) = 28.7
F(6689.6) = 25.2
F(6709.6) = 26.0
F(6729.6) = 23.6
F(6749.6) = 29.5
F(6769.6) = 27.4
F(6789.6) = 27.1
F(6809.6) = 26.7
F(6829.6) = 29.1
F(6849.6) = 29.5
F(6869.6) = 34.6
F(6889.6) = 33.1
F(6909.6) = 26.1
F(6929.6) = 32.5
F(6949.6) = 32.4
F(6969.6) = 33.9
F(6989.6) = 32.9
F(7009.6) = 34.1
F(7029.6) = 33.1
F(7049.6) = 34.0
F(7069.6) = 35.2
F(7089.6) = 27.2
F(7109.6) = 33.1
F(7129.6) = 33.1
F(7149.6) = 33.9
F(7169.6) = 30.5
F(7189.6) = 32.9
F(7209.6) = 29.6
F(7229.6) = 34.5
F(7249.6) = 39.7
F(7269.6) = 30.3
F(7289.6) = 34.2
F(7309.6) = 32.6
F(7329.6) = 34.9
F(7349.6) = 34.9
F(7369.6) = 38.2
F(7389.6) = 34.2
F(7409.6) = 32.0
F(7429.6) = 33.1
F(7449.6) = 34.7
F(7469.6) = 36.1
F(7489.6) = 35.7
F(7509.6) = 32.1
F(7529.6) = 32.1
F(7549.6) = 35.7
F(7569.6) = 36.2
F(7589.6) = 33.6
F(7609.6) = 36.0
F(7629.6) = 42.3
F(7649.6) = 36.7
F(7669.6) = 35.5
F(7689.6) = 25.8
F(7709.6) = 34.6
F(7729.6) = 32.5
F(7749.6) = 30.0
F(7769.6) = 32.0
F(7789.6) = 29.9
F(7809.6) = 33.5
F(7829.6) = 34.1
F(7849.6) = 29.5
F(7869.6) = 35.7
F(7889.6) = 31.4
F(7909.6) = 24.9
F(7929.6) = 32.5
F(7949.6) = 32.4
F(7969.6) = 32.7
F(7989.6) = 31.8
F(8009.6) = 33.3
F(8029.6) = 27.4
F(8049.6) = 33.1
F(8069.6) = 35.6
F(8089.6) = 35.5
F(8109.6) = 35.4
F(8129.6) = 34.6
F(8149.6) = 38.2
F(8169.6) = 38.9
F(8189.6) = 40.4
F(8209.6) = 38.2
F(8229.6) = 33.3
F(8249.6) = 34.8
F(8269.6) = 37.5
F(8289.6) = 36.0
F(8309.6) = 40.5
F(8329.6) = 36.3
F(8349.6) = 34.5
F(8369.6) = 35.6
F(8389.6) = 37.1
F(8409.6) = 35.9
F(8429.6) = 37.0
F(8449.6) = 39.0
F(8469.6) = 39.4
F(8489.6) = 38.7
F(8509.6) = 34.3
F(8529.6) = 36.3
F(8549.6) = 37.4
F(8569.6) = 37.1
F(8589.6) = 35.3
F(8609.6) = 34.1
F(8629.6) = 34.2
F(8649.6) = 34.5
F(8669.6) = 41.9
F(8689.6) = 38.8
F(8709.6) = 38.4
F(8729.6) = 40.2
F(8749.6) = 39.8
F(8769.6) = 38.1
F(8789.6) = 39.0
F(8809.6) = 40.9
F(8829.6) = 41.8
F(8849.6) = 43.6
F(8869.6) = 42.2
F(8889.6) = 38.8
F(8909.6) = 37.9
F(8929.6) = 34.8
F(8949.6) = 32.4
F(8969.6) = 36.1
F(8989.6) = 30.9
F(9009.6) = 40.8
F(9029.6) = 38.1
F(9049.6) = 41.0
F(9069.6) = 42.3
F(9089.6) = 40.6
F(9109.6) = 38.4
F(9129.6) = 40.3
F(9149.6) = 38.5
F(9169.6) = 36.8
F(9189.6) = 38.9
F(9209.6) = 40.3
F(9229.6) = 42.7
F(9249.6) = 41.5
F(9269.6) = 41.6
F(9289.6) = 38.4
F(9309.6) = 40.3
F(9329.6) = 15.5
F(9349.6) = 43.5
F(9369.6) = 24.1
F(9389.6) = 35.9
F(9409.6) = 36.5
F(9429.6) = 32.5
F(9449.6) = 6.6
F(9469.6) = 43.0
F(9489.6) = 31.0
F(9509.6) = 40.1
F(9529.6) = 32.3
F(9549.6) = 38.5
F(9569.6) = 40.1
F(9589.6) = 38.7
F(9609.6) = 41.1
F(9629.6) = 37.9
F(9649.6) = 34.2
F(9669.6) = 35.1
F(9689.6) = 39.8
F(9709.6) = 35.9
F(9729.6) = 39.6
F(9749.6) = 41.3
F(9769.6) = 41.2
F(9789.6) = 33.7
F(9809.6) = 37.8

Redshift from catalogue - 0.525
